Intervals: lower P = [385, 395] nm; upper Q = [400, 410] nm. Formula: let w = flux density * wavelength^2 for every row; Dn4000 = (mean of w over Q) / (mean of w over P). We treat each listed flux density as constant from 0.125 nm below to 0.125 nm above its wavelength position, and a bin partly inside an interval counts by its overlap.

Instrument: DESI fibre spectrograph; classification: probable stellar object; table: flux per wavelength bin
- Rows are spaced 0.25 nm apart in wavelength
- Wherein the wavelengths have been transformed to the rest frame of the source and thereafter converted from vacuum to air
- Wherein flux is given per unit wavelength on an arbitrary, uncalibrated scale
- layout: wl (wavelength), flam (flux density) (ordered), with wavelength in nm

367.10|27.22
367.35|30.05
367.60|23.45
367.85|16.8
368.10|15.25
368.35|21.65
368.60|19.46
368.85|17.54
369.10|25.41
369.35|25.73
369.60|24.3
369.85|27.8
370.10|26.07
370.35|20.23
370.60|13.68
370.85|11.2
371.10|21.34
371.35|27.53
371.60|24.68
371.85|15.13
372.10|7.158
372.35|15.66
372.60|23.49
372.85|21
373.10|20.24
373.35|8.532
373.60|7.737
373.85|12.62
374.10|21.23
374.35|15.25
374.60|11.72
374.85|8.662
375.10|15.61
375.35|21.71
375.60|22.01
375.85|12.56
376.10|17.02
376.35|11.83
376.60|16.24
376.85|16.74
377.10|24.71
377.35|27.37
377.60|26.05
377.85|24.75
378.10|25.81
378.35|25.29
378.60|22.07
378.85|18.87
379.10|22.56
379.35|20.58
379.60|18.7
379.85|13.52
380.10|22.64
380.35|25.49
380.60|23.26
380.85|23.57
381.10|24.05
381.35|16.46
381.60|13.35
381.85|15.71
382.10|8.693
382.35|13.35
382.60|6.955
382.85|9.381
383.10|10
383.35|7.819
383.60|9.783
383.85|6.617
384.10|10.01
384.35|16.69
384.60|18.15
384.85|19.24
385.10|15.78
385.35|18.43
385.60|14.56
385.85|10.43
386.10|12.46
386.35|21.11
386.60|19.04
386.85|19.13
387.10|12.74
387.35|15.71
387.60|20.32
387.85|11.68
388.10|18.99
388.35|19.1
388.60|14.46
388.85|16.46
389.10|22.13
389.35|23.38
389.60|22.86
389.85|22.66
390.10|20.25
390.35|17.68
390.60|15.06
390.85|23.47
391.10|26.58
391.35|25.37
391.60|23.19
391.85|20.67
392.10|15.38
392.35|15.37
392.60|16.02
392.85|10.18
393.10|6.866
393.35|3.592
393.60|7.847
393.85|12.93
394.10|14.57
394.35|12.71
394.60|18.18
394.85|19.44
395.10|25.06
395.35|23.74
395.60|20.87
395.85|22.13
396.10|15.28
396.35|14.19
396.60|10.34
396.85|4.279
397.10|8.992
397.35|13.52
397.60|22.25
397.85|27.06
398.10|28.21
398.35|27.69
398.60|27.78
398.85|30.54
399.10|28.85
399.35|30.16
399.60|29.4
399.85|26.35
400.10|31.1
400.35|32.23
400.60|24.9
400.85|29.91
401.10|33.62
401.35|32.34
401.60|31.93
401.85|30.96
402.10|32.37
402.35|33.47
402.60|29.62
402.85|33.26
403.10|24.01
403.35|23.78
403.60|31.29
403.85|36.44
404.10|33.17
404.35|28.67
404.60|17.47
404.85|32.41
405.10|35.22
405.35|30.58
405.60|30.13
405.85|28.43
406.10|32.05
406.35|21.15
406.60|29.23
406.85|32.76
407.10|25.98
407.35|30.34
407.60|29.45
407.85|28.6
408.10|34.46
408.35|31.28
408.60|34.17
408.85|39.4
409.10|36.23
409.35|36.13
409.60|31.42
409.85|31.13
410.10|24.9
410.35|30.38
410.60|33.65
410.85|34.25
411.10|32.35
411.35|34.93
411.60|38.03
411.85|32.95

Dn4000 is 1.96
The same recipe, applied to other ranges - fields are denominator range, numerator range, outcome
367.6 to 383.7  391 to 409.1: 1.56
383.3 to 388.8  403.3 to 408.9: 2.20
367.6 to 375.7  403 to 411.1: 2.00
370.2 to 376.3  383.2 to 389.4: 1.02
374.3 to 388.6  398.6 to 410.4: 2.02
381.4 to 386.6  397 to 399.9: 2.06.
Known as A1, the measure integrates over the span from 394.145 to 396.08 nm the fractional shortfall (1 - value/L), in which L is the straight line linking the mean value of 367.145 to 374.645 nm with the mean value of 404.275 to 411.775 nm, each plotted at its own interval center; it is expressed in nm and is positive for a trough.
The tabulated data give 0.52 nm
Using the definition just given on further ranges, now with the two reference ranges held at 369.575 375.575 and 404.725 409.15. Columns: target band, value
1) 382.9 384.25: 0.79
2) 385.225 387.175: 0.58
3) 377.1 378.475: -0.43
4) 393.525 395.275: 0.66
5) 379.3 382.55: 0.42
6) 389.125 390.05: 0.06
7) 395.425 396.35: 0.27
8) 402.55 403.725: 0.05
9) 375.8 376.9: 0.24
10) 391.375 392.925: 0.47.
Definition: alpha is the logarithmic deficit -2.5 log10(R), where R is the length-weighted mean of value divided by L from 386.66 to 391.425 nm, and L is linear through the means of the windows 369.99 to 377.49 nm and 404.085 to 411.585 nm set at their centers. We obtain 0.22 mag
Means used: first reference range 17.3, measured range 19.3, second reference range 31.1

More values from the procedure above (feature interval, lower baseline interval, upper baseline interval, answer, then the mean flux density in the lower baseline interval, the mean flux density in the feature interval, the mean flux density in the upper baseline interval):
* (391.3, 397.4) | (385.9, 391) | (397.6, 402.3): 0.496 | 18.4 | 15.1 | 29.6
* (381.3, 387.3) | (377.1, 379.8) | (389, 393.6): 0.455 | 23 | 13.6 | 18.1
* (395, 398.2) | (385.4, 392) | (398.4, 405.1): 0.377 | 18.8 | 18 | 29.9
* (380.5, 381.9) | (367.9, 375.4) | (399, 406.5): 0.117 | 18.2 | 19.5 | 29.8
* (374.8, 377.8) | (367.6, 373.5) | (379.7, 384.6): -0.102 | 19.6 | 18.8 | 14.7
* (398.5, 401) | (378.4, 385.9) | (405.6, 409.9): -0.104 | 16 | 29.2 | 31.3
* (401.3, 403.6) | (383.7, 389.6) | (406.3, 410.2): -0.111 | 16.5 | 30.2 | 31.3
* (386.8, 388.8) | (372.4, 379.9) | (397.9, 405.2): 0.399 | 18.5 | 16.4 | 29.9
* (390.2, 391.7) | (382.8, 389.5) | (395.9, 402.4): -0.148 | 15.4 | 21.8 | 25.2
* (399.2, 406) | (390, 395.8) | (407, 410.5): -0.160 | 17.2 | 30.1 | 31.8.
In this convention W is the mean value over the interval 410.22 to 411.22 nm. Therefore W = 32.6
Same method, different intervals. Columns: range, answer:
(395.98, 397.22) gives 10.6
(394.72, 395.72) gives 22.3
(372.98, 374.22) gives 14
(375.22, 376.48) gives 17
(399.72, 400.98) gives 28.9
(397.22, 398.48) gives 23.7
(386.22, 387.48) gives 17.5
